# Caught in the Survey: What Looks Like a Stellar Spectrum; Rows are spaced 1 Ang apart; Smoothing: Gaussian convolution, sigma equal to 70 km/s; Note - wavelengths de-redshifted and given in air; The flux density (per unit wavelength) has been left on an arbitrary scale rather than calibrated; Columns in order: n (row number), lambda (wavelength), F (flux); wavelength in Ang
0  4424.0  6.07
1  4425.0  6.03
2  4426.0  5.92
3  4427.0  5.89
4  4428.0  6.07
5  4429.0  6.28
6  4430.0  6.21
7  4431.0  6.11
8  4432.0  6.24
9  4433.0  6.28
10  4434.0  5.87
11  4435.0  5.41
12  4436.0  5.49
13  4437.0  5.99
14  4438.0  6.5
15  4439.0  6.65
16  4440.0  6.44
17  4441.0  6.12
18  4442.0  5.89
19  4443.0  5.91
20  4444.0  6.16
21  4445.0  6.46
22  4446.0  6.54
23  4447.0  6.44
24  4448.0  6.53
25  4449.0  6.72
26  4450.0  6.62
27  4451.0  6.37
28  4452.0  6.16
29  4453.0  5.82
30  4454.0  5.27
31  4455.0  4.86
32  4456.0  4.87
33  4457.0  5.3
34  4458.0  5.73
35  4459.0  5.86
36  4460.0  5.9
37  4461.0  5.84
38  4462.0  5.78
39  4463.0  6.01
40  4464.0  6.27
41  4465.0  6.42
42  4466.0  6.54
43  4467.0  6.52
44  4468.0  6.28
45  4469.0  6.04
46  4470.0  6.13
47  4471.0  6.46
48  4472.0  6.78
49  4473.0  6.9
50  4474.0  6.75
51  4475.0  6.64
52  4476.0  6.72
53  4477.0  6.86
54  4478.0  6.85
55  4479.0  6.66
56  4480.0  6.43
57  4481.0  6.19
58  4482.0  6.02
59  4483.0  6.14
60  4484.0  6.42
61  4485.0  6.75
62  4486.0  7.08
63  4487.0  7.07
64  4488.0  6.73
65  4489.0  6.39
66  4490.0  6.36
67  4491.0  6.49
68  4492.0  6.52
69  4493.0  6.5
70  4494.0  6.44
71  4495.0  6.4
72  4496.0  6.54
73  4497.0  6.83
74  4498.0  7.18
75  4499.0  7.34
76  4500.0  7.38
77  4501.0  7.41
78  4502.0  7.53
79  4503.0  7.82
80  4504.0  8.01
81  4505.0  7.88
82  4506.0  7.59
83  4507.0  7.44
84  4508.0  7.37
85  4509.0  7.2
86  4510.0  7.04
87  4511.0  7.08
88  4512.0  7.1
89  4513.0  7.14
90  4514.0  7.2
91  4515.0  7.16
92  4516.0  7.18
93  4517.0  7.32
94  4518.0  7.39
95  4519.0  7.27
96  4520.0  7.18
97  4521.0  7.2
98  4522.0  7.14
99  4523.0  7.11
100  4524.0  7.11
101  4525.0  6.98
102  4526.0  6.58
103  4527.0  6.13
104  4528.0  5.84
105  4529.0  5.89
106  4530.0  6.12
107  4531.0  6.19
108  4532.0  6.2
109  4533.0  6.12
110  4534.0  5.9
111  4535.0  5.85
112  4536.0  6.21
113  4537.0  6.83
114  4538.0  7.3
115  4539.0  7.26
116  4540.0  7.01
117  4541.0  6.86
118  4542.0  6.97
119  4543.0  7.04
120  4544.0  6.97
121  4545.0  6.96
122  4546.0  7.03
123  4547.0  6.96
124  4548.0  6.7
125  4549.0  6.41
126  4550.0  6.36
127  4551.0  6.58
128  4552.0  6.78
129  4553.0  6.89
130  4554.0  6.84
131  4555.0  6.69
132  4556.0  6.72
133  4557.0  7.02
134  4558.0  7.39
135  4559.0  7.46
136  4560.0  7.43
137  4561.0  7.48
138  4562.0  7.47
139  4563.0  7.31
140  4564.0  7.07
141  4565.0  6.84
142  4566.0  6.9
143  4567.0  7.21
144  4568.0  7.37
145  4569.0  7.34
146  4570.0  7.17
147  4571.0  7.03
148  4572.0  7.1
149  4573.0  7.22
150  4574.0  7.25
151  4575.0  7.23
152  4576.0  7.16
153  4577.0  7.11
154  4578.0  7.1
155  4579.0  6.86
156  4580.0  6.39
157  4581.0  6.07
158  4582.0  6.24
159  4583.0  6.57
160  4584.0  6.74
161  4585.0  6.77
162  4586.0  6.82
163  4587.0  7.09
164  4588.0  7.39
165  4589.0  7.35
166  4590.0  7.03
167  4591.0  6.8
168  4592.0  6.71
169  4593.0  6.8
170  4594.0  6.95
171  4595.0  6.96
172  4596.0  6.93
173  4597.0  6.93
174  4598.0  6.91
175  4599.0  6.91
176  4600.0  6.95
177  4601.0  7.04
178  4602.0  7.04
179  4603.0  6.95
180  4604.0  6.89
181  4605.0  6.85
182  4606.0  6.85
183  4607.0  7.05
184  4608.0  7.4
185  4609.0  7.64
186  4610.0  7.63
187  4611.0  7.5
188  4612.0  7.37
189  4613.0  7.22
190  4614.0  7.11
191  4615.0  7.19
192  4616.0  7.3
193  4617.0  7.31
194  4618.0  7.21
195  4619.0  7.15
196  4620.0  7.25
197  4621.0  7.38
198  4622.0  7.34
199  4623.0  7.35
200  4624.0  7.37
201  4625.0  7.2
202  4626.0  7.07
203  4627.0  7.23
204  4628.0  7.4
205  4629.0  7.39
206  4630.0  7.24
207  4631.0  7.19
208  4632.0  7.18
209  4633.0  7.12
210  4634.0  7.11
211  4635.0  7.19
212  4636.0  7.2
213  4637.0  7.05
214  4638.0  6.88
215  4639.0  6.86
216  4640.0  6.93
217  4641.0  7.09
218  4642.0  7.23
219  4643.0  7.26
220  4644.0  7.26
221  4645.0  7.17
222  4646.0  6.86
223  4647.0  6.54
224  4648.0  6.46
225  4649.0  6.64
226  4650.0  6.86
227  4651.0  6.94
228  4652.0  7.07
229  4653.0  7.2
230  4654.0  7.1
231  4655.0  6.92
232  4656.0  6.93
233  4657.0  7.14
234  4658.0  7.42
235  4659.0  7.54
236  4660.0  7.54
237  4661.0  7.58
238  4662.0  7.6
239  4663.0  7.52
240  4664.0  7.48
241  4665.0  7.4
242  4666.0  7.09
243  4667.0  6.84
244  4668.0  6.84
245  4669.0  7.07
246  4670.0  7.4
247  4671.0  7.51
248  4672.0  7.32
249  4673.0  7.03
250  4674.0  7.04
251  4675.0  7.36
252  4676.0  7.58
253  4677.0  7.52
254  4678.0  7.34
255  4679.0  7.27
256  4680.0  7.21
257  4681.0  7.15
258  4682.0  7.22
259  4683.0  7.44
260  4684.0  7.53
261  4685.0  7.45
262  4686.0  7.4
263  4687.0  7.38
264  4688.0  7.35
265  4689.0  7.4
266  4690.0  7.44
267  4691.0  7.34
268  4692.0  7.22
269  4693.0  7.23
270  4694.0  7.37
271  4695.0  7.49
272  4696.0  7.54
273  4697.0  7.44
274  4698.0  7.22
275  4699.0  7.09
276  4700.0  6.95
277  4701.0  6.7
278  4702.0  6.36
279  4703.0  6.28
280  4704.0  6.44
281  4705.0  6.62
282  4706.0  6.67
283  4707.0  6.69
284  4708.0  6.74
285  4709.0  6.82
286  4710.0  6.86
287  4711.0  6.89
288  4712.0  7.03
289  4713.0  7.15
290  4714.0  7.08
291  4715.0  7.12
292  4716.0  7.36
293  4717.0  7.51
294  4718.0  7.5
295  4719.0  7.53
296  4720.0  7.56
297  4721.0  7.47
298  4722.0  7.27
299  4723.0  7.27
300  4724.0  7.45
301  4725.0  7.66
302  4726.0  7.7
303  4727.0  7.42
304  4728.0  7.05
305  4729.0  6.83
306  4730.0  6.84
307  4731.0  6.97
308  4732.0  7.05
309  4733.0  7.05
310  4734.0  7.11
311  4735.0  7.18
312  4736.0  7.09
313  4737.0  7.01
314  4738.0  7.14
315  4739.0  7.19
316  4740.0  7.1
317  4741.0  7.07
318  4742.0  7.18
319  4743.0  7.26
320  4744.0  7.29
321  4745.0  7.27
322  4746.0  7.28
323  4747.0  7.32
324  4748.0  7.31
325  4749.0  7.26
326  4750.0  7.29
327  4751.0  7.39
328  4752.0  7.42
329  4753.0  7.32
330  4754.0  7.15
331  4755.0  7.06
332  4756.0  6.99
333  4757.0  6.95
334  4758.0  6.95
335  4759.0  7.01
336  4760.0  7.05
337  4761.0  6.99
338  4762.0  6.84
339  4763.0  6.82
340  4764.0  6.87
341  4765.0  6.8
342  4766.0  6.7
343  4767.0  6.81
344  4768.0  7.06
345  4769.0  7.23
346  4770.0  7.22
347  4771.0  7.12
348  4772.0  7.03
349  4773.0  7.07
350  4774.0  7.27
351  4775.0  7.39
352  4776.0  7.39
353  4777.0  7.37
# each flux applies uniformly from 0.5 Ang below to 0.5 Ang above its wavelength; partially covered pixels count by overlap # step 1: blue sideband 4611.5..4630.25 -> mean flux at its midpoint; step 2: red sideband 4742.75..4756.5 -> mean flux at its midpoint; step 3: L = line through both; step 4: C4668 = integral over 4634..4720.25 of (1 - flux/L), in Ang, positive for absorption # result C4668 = 1.4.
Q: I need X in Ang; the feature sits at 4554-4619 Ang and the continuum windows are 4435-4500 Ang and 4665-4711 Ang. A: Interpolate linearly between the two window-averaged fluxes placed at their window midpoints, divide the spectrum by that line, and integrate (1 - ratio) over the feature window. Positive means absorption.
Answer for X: -2.8 Ang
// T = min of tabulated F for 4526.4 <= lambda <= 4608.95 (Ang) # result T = 5.84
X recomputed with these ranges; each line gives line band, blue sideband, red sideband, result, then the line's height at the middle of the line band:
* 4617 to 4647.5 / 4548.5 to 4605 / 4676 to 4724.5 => -0.43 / 7.06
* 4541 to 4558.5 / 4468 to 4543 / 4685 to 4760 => 0.10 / 6.88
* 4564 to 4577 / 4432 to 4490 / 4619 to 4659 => -0.71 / 6.78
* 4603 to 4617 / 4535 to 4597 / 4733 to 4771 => -0.47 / 6.99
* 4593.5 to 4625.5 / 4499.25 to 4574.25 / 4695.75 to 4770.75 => -0.59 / 7.03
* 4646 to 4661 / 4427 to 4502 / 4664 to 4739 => -0.06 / 7.01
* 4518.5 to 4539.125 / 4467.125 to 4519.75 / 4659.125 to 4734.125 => 1.09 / 6.95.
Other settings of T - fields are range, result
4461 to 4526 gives 5.78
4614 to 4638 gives 6.88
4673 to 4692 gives 7.03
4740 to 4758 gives 6.95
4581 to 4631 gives 6.07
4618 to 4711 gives 6.28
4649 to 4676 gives 6.64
